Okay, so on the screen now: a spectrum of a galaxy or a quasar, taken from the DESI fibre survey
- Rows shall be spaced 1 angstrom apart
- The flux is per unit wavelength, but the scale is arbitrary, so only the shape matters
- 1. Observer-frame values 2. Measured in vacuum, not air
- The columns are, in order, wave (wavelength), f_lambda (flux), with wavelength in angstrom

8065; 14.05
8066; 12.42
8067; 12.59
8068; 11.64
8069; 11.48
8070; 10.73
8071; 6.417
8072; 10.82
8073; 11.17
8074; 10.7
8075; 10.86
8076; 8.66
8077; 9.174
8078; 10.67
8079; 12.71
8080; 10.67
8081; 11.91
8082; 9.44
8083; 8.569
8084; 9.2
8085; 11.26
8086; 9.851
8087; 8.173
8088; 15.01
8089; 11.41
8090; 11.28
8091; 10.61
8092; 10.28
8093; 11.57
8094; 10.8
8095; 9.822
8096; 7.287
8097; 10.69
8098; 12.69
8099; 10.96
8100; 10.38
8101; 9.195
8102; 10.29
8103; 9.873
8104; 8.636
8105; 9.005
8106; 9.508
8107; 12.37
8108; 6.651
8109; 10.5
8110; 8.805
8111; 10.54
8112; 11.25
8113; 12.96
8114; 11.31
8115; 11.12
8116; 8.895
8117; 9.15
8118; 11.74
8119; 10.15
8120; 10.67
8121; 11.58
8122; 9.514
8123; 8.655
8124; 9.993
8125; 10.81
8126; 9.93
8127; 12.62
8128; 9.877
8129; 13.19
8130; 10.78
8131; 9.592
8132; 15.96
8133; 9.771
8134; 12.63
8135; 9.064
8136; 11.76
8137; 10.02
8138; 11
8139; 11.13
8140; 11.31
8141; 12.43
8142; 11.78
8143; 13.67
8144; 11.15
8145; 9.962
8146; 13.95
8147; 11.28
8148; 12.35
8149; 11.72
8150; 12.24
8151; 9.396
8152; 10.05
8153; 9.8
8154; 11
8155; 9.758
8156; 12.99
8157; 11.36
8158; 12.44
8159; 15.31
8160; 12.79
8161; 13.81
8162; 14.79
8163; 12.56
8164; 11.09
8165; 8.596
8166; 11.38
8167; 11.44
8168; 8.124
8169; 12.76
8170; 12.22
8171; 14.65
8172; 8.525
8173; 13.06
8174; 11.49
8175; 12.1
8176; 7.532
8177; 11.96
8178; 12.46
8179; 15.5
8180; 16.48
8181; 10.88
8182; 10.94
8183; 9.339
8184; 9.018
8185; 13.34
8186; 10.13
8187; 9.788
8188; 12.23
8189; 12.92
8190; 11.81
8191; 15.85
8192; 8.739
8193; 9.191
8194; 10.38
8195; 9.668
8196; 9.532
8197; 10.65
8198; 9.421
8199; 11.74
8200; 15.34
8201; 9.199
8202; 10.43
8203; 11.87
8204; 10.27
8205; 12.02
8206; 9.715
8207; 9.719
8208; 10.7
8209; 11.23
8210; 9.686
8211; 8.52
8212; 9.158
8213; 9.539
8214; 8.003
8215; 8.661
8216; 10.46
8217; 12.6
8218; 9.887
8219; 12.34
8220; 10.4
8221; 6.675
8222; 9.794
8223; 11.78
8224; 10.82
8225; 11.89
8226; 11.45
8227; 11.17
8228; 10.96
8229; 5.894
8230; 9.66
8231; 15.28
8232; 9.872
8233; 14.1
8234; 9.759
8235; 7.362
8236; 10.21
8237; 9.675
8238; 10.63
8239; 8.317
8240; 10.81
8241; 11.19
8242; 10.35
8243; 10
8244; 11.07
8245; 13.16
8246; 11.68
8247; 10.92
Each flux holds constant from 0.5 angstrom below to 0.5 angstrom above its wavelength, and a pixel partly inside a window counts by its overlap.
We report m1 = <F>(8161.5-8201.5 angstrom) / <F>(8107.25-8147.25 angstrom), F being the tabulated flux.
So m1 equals 1.04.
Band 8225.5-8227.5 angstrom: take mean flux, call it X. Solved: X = 11.3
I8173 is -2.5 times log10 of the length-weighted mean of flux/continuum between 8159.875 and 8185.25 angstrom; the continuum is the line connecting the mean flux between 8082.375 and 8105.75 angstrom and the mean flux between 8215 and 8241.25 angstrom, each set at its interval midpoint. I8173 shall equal -0.136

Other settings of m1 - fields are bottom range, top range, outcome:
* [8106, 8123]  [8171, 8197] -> 1.10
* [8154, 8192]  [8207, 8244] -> 0.86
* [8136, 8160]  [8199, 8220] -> 0.90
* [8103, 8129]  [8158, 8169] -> 1.17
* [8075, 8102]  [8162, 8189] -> 1.10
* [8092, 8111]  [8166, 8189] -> 1.16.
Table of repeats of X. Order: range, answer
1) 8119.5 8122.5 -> 10.6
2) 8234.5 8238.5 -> 9.47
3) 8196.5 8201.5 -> 11.3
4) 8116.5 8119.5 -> 10.3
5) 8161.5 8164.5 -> 12.8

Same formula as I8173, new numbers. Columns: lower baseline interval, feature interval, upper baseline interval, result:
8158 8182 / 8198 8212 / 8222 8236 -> 0.060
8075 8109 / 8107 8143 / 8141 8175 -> 0.018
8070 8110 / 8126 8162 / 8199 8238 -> -0.134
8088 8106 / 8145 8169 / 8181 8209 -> -0.093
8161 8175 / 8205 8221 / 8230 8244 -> 0.099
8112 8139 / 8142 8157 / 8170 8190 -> -0.014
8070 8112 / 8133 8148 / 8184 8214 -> -0.102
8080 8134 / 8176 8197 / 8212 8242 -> -0.102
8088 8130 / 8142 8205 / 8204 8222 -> -0.138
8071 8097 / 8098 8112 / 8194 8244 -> 0.053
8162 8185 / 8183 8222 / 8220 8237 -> 0.044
